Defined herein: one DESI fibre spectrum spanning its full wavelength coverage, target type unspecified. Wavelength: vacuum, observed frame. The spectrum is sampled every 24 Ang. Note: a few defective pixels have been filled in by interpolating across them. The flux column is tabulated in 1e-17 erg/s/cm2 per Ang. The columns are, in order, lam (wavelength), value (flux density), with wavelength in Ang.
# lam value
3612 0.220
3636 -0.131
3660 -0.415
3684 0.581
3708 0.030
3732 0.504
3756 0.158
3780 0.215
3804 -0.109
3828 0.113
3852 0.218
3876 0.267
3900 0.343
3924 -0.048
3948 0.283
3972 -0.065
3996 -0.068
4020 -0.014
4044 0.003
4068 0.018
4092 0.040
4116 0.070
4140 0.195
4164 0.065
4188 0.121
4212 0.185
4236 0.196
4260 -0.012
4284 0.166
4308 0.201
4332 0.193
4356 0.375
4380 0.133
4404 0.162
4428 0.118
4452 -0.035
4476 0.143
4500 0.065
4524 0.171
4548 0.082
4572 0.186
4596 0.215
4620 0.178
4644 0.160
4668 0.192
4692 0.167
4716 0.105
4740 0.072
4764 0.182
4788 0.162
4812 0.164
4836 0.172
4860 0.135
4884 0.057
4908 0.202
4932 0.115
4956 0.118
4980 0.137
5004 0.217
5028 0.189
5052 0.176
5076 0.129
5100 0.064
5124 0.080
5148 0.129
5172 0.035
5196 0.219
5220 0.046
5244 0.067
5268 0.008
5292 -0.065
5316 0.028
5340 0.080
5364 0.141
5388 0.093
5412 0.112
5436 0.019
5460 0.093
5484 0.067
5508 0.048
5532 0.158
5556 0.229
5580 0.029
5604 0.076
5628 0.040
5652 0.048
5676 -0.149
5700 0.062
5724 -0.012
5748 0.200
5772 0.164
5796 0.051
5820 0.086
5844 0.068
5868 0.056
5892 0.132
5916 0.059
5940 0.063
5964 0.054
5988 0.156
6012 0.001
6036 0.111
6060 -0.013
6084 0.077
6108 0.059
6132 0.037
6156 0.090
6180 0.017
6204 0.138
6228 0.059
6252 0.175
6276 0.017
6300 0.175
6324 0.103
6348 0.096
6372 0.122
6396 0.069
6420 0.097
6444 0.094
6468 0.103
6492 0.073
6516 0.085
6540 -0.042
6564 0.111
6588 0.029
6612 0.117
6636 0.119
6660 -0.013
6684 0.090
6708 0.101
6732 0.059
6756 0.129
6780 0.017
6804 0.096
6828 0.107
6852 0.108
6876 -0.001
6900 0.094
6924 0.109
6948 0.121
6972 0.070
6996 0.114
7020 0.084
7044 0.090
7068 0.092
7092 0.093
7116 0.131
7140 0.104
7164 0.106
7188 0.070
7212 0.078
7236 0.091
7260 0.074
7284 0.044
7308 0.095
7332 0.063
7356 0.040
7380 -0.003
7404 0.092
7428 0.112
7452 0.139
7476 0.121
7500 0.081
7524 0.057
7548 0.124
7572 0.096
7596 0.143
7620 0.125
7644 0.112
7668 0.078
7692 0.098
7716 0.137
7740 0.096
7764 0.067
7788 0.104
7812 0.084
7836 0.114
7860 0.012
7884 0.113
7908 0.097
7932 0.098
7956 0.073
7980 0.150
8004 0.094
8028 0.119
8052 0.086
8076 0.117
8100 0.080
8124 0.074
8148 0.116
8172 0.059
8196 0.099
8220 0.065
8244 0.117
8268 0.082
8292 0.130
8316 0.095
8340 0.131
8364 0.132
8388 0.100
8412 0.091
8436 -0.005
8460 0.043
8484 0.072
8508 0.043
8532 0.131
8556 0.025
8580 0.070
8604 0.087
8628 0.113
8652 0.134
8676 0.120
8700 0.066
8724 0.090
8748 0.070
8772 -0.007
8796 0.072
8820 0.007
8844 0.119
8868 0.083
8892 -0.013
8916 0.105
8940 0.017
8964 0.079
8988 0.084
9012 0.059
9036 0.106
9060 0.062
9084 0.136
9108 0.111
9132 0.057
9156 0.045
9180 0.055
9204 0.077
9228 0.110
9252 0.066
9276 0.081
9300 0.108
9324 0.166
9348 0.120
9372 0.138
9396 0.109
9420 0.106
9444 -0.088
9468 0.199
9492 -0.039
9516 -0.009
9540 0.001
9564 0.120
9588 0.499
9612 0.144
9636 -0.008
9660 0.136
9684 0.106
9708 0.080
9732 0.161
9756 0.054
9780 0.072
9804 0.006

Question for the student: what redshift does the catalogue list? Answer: 1.57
